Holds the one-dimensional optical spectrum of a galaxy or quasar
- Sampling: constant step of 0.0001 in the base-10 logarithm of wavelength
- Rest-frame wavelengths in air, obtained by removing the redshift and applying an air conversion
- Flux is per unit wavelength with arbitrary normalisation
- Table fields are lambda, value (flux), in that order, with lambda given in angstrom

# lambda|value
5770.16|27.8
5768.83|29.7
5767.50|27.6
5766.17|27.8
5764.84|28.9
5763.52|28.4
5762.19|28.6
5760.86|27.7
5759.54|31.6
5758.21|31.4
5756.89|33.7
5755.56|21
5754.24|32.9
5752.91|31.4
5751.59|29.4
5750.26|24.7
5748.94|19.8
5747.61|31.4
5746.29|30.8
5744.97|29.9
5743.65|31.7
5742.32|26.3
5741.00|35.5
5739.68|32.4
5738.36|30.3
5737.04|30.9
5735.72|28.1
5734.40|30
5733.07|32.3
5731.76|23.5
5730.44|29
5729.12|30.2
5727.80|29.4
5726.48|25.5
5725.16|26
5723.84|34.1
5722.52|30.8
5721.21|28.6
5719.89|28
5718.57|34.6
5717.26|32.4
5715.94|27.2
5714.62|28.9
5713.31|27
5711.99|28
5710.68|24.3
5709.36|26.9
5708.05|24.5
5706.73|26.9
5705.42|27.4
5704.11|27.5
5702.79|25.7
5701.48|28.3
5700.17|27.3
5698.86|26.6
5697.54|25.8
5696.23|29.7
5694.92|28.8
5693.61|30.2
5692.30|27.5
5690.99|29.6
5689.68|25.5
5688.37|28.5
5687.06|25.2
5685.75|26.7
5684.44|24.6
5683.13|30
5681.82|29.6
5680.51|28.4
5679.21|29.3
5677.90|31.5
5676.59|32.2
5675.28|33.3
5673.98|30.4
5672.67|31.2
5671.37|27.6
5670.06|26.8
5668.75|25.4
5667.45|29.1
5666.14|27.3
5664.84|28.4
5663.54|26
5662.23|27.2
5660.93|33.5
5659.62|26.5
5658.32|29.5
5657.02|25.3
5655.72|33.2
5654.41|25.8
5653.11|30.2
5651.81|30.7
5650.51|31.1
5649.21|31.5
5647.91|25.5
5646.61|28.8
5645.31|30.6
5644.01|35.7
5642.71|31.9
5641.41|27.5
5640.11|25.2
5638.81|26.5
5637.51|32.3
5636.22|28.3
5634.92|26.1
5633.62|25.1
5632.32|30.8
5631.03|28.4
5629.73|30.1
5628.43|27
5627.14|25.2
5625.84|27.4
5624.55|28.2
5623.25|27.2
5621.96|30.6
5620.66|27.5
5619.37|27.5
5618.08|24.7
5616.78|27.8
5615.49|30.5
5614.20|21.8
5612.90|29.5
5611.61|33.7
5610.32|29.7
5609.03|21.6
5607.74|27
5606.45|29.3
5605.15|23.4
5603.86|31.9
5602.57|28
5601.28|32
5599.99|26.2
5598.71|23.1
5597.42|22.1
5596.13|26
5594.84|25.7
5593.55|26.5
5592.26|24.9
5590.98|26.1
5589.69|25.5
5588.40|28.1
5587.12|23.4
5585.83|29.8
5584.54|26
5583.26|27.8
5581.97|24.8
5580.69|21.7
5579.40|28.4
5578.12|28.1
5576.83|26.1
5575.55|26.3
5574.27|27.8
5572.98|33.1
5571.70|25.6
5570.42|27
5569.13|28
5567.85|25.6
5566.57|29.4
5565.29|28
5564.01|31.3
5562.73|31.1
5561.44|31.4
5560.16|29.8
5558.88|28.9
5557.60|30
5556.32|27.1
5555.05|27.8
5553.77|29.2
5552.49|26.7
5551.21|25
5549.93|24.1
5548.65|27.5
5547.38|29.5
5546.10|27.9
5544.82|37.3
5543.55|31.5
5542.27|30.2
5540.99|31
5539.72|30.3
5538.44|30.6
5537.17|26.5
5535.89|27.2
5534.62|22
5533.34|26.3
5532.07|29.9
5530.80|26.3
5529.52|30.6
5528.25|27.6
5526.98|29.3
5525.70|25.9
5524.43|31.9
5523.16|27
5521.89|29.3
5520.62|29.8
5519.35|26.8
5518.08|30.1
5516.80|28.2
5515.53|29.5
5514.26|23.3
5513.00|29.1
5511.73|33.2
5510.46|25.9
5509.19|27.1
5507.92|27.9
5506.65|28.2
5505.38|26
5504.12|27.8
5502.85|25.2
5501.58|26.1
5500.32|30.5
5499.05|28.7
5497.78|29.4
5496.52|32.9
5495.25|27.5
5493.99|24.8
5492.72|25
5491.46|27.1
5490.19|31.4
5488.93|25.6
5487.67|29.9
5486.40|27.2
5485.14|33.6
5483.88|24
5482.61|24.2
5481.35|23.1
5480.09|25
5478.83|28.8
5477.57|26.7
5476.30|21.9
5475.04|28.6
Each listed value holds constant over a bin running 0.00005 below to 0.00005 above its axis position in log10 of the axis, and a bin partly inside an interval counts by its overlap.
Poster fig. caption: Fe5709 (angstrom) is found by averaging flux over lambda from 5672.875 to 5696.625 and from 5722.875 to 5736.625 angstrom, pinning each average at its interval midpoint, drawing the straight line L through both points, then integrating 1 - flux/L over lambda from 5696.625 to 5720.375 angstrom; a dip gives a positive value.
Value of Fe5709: 1.0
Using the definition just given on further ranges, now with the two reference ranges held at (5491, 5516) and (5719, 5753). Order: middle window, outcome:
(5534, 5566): -0.94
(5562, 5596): 1.31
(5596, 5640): 1.47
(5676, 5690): 0.25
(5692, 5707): 0.69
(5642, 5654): -0.79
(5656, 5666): 0.19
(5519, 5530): -0.32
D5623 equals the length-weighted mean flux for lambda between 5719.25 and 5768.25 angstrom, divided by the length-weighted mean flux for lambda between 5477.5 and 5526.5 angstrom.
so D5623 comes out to 1.0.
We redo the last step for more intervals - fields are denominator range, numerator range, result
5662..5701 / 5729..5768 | 1.03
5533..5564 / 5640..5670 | 1.01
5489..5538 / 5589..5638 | 0.98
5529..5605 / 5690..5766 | 1.04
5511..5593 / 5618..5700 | 1.02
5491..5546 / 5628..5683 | 1.02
